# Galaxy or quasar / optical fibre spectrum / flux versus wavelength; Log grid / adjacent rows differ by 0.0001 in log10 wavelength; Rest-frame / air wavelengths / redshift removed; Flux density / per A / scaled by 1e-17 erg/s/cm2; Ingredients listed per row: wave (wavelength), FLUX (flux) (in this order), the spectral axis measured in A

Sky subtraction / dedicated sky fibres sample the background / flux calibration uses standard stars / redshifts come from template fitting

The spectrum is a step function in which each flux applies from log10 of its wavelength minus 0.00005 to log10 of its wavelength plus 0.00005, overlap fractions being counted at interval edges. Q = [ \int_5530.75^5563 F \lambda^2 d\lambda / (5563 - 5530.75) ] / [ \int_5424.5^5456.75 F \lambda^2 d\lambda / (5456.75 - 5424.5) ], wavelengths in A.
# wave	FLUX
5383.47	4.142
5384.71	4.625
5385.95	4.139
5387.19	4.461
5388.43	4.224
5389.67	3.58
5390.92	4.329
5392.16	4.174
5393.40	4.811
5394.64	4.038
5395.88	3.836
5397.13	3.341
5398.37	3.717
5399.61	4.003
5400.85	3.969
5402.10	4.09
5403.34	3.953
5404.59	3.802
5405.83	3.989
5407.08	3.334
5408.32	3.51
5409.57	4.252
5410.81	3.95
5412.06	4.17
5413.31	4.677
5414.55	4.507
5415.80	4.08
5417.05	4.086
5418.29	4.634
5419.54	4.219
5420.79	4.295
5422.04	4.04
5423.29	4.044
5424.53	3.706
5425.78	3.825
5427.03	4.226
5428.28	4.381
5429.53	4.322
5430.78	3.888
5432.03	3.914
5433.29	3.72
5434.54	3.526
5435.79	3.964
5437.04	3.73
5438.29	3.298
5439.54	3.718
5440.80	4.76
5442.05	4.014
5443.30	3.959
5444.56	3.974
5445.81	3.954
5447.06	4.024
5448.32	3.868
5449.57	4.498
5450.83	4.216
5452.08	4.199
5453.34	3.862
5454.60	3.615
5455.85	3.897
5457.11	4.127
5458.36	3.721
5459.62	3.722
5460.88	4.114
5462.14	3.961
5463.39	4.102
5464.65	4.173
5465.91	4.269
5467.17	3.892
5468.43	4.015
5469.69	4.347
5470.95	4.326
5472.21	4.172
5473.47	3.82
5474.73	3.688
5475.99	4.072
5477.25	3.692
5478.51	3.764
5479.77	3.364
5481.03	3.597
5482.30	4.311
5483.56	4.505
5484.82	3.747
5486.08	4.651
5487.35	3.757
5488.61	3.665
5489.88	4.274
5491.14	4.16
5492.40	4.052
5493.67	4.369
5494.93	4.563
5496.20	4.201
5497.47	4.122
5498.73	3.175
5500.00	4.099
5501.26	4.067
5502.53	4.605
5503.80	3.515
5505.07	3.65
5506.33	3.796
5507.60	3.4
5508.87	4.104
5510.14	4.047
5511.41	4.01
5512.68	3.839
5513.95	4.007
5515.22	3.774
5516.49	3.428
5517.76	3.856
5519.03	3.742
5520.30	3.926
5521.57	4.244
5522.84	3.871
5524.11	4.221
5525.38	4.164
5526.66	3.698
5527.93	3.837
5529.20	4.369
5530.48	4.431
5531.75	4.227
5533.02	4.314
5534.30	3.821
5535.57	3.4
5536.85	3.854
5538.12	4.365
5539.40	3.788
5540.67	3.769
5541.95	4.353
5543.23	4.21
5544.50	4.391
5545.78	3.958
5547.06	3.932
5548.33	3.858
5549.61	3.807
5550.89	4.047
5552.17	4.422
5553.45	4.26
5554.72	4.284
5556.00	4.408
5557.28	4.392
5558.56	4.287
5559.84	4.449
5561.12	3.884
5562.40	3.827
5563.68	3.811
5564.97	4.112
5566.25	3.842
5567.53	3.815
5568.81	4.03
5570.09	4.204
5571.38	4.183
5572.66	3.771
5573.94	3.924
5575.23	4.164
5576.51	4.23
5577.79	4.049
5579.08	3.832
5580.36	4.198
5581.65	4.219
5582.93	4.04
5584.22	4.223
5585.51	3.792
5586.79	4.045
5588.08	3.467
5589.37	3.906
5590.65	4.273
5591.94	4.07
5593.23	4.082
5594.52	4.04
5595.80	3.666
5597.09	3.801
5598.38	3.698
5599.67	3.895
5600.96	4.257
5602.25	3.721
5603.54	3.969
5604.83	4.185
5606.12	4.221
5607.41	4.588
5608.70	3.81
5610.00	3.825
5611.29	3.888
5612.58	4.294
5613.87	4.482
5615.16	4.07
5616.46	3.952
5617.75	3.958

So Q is 1.1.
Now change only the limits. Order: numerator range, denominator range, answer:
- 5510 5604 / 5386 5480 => 1.05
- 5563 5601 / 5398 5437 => 1.05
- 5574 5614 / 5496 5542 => 1.05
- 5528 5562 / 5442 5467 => 1.06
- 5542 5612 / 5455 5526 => 1.05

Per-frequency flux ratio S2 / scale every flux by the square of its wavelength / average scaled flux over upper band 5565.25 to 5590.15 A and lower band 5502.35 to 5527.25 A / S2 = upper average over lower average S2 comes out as 1.1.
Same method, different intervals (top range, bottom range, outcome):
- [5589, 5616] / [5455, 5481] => 1.07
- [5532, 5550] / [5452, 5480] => 1.04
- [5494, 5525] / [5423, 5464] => 1.02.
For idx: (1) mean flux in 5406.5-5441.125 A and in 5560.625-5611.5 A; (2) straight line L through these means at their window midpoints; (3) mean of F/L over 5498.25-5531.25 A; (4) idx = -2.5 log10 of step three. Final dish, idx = 0.022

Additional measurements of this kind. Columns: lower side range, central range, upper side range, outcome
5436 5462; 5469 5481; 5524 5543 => 0.02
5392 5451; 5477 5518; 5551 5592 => 0.03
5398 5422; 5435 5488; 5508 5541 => 0.01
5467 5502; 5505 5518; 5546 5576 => 0.06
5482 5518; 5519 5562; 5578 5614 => -0.03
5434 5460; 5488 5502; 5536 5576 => -0.02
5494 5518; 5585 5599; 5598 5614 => 0.04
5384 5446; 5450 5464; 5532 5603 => 0.02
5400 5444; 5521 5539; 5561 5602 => -0.02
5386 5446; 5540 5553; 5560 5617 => -0.02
